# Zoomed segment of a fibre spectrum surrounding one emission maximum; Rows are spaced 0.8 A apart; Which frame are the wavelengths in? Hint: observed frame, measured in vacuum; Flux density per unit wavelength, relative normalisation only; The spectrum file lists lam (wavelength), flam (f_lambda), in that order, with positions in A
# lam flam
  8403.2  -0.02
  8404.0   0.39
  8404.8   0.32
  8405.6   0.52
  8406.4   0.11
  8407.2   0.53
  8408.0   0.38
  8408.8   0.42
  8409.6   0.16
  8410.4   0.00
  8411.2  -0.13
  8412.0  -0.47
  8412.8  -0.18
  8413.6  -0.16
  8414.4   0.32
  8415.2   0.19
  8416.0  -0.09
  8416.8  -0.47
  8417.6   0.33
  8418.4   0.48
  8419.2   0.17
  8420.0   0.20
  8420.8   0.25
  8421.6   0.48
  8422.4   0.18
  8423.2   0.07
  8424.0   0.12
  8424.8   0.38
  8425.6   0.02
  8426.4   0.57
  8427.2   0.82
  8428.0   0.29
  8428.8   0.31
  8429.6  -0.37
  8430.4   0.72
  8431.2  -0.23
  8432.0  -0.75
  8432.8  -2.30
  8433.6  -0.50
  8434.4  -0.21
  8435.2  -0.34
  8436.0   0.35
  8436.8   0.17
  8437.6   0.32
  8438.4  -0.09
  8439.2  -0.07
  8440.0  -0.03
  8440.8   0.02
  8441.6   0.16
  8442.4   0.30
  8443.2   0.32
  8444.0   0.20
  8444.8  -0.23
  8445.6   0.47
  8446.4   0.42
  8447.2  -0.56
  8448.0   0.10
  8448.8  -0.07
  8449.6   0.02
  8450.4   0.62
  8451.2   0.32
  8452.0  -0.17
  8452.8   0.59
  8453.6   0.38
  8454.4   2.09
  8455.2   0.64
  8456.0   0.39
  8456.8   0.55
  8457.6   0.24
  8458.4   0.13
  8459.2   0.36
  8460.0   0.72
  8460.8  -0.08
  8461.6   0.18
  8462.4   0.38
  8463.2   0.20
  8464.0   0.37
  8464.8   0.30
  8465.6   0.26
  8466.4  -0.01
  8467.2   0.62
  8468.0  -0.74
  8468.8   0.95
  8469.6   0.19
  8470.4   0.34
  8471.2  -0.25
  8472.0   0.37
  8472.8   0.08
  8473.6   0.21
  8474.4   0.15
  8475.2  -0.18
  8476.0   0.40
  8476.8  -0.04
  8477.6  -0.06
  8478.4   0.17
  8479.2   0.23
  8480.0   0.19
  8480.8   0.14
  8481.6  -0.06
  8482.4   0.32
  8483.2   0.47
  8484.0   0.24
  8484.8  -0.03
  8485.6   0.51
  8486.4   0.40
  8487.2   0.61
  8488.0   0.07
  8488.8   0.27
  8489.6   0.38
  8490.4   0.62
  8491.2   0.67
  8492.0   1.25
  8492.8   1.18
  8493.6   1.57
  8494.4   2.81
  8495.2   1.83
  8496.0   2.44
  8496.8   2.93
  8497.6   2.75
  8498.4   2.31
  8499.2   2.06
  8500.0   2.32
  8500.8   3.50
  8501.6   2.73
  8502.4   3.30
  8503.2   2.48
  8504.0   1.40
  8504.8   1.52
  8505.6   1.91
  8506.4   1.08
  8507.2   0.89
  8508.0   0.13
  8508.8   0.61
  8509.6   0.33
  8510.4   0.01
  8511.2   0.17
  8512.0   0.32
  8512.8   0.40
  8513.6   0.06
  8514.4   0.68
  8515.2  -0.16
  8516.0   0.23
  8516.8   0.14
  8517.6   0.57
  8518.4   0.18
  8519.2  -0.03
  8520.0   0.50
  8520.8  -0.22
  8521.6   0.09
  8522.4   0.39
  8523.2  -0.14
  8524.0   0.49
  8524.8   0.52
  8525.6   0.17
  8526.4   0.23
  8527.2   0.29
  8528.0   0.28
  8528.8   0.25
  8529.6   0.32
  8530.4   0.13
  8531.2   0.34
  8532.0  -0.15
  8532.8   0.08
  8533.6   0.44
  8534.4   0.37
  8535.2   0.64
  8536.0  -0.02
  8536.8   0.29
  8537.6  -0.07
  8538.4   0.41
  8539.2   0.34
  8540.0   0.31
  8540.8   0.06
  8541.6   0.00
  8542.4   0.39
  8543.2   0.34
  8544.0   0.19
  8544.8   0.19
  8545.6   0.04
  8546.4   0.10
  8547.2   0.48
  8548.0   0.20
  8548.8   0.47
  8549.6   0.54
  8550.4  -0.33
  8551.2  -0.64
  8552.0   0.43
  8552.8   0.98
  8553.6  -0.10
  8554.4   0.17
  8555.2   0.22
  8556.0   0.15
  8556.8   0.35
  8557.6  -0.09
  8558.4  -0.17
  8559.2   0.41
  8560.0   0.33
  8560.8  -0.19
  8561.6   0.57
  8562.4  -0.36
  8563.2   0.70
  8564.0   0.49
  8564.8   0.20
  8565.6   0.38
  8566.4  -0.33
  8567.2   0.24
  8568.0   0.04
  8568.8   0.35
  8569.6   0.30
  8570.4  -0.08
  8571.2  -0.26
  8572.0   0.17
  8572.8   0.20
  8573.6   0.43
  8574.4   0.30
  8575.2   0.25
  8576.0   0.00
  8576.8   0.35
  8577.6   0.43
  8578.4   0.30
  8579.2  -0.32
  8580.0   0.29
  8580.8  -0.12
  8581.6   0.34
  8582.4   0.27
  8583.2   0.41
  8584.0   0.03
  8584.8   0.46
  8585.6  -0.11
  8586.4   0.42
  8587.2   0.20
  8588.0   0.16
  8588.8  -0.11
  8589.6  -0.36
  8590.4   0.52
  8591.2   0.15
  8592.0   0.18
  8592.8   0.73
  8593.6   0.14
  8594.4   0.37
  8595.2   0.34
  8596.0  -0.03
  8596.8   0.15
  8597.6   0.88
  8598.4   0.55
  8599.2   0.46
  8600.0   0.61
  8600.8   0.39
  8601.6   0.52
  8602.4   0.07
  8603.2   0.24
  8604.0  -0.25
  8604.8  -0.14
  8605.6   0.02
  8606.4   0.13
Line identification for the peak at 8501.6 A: [O II]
